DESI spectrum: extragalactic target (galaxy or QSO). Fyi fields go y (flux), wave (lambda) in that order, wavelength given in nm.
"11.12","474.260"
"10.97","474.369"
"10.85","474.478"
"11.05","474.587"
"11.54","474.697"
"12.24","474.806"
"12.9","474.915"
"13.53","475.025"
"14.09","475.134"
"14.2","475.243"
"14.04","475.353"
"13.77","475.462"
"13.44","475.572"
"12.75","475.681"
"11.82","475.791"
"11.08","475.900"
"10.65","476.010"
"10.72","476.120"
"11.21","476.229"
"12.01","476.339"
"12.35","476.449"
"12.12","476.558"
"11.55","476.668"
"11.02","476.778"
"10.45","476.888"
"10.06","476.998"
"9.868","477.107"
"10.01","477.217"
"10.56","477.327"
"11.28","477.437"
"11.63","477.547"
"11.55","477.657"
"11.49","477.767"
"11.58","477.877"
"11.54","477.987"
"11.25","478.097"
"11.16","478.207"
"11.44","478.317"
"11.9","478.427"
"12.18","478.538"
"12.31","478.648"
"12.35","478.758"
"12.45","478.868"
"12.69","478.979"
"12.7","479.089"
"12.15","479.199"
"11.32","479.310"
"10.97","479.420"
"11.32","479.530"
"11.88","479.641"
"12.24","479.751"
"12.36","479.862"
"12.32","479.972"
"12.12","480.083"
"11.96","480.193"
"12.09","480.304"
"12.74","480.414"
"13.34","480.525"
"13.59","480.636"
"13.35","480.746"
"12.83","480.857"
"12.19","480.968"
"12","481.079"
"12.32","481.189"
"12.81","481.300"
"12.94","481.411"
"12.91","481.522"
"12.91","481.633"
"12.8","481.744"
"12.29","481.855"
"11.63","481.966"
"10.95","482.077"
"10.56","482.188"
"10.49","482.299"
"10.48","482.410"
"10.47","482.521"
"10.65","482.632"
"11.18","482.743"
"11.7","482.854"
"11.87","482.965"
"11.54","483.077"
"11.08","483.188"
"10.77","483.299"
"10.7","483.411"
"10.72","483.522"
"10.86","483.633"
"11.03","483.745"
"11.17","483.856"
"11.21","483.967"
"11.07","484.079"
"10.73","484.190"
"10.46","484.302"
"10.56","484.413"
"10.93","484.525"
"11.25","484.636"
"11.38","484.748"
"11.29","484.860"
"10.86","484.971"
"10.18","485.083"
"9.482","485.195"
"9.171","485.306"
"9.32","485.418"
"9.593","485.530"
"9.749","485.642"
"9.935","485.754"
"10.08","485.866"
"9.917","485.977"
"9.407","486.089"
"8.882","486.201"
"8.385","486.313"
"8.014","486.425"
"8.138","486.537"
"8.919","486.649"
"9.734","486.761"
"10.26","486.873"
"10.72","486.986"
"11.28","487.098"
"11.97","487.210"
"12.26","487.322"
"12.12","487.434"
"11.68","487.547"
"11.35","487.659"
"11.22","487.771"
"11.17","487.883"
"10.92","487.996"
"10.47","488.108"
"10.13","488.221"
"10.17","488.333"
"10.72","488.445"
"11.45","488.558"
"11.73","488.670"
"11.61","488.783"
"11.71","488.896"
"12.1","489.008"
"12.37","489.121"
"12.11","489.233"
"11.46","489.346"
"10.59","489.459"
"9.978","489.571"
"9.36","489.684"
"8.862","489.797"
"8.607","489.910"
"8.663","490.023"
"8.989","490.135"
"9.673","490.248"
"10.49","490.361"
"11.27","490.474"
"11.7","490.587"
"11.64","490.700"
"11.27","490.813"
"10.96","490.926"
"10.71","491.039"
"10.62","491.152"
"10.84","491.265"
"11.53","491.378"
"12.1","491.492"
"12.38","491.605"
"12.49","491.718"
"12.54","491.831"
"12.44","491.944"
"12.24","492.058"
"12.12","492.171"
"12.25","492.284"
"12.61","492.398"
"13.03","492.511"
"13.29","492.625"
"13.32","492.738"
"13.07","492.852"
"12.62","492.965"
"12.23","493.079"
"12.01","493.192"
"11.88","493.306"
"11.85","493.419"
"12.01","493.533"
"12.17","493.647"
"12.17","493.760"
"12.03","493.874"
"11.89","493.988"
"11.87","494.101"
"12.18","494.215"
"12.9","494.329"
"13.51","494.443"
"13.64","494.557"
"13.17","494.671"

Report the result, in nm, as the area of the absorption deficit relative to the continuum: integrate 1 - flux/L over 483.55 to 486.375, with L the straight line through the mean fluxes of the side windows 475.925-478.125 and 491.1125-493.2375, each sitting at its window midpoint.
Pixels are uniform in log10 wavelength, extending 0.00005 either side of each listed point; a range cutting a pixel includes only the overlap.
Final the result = 0.36 nm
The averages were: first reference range 11.1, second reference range 12.3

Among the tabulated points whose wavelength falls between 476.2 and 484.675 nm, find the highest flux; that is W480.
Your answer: 13.59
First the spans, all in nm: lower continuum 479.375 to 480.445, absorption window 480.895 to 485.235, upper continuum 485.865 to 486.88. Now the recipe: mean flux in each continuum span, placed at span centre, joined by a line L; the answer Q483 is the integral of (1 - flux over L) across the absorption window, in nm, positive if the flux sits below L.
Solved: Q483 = -0.30 nm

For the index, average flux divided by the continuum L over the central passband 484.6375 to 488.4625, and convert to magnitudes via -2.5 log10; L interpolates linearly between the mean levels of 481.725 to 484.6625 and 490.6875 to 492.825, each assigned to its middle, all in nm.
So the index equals 0.12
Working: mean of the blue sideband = 11.1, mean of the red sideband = 12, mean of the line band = 10.3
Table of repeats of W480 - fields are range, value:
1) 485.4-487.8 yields 12.26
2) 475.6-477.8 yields 12.75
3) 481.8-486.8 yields 12.29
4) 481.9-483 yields 11.87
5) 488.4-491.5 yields 12.37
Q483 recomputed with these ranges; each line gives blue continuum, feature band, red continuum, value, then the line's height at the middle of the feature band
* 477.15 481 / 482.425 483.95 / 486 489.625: 0.04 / 11.4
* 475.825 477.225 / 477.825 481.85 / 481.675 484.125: -0.41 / 11.1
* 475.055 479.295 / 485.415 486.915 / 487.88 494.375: 0.30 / 11.6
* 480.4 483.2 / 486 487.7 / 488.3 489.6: 0.20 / 11.6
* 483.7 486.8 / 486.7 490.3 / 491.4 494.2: 0.07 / 11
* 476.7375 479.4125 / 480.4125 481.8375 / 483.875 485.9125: -0.24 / 11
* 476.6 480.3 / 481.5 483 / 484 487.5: -0.08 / 10.9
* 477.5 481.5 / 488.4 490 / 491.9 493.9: 0.19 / 12.3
